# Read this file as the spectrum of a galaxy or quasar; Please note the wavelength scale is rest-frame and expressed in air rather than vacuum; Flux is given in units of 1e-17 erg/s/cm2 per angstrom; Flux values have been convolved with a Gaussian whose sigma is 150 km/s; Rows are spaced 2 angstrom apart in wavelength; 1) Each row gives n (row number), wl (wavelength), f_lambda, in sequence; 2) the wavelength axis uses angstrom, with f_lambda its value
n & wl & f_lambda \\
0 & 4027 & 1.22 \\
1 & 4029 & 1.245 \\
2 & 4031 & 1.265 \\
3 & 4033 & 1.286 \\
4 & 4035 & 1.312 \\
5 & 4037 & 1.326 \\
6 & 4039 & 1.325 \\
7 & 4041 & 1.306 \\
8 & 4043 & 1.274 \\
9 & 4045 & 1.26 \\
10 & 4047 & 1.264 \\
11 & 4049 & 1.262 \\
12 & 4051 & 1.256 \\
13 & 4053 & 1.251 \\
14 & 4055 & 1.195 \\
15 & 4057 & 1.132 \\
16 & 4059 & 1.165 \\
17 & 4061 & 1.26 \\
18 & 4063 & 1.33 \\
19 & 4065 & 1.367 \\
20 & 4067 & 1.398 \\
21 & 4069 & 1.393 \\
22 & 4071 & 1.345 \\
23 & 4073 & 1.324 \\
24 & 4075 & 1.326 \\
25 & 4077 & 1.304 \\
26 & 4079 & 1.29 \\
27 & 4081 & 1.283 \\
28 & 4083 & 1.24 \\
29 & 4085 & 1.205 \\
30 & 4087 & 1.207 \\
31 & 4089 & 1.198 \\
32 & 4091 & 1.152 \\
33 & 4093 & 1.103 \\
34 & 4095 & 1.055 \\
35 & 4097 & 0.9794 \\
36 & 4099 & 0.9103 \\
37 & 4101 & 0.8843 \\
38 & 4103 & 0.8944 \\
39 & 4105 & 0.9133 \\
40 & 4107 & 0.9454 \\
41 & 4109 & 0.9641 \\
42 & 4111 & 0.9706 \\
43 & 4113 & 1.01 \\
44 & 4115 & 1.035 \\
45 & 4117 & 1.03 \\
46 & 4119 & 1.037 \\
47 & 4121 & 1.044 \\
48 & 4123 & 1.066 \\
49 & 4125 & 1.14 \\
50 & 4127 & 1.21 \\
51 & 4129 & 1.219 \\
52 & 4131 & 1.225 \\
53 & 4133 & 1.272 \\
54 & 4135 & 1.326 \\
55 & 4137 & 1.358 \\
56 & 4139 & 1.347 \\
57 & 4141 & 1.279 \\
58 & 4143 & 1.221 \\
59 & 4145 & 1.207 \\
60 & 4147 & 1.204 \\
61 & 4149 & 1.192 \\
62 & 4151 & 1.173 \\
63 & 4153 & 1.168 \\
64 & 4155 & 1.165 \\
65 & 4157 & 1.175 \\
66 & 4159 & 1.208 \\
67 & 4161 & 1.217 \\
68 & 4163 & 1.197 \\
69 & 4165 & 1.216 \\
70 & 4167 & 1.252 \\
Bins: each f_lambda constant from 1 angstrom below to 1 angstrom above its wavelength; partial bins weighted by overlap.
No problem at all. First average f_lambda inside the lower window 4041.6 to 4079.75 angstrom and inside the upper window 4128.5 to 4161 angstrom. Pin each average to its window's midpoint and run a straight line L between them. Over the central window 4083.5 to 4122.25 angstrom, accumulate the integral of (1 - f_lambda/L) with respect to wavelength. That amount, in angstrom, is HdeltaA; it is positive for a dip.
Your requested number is 7.0 angstrom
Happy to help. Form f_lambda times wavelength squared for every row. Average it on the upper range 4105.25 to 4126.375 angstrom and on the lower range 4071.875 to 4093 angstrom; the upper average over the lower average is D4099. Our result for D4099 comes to 0.83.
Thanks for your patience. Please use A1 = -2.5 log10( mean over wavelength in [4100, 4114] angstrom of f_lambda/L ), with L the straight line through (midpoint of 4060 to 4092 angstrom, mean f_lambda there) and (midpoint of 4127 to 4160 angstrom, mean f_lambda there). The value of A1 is 0.32 mag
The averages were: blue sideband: 1.29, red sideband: 1.23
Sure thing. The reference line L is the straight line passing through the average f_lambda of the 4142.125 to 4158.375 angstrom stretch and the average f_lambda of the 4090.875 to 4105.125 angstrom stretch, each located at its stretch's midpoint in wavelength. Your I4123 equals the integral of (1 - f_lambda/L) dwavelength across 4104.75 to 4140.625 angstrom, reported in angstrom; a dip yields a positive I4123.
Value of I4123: -1.4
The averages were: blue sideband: 0.981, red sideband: 1.19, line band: 1.12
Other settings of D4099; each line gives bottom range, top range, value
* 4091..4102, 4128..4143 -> 1.31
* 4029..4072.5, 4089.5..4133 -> 0.84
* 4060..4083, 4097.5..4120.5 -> 0.74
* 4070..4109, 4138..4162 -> 1.11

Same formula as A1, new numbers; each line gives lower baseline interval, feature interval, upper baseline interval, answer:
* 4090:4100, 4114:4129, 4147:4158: 0.01 mag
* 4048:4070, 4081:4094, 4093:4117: -0.10 mag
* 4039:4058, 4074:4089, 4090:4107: -0.17 mag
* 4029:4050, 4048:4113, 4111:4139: 0.05 mag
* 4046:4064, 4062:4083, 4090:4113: -0.17 mag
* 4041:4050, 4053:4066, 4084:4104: -0.03 mag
